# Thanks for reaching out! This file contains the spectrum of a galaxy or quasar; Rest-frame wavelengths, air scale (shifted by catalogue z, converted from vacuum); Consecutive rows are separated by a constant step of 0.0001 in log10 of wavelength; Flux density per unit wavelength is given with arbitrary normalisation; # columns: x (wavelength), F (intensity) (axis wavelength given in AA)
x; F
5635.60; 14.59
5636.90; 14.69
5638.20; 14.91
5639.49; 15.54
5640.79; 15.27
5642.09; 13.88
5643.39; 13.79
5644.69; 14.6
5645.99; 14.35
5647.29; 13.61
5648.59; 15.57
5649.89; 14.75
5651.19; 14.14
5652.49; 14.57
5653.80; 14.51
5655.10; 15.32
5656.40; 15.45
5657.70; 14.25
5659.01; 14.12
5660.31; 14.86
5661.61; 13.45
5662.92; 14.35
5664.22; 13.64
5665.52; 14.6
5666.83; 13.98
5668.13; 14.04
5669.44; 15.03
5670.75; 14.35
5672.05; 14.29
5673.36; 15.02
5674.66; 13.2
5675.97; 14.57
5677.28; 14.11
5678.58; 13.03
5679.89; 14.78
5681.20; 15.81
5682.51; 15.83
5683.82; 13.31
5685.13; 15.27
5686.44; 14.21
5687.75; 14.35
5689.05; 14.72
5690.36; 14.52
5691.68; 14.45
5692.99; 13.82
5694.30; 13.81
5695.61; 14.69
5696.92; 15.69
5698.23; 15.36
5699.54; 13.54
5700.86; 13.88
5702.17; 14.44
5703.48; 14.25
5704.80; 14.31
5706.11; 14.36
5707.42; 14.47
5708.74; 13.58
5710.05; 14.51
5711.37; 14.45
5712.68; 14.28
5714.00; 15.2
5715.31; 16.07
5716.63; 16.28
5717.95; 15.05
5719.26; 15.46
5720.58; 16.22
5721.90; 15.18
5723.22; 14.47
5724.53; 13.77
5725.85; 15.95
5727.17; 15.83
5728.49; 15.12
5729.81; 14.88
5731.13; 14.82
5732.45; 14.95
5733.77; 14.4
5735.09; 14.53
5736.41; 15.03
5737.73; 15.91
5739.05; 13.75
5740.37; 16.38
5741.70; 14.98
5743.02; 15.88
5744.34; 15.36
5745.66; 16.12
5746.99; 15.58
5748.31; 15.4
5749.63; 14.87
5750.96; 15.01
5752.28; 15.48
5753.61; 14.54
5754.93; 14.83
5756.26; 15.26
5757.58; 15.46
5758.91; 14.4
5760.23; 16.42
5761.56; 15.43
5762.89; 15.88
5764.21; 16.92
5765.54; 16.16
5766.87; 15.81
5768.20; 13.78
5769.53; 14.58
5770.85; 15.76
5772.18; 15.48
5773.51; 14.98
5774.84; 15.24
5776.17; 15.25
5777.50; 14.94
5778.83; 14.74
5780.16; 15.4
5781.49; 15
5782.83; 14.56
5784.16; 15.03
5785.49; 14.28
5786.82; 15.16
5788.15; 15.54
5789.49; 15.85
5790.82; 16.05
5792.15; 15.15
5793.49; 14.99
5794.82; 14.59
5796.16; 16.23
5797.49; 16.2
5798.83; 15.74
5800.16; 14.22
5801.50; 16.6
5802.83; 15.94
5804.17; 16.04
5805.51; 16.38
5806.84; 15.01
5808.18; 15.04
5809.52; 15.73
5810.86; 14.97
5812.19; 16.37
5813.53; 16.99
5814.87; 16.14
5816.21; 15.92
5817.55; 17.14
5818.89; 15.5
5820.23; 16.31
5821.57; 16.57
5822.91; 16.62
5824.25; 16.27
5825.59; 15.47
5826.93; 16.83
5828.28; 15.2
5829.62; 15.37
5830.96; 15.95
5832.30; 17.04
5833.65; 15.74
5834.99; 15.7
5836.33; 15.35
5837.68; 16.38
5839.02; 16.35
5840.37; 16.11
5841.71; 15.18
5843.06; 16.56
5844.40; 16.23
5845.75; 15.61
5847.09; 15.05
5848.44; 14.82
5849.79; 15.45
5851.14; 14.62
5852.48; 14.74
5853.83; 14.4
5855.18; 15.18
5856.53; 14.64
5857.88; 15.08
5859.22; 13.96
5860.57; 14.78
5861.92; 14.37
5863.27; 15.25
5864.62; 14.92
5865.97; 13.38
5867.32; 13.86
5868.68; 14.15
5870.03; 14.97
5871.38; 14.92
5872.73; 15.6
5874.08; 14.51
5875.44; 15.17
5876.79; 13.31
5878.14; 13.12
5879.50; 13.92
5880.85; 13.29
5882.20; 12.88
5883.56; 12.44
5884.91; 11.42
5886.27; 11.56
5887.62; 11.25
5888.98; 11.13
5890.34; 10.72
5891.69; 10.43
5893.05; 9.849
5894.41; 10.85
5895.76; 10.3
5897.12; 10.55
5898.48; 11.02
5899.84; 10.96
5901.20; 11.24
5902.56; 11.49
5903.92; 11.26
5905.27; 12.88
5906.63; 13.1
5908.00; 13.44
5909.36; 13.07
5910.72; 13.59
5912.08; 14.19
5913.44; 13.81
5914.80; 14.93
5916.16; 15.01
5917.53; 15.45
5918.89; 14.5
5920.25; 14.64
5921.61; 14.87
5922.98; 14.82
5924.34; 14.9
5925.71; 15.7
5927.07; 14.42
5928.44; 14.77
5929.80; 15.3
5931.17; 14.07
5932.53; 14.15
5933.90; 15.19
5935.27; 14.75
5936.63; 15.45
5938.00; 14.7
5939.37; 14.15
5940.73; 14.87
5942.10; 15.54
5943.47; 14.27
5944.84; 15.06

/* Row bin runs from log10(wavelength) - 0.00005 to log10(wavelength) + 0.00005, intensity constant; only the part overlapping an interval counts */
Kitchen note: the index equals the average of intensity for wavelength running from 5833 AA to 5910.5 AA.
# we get 13.7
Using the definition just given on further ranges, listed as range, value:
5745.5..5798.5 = 15.3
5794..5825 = 15.9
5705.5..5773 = 15.2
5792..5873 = 15.5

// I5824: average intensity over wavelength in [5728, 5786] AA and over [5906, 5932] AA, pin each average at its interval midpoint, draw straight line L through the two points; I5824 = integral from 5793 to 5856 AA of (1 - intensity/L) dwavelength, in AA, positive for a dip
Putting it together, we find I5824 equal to -3.7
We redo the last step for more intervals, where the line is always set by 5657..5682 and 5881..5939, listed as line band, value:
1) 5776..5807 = -3.79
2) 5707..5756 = -3.87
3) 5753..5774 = -2.30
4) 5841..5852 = -1.63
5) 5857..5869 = -0.96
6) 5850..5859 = -0.92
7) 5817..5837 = -3.74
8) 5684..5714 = -0.53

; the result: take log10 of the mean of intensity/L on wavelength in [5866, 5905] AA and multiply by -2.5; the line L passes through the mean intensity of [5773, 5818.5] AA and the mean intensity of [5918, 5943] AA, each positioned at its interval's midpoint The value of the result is 0.21 mag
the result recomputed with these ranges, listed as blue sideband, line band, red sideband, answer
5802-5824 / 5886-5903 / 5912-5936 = 0.36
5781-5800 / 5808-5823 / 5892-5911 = -0.12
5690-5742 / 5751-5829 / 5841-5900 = -0.10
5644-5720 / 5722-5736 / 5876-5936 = -0.05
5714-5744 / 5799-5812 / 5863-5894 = -0.11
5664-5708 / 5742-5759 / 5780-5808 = -0.02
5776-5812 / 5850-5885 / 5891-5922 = -0.05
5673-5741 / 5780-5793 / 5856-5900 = -0.09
